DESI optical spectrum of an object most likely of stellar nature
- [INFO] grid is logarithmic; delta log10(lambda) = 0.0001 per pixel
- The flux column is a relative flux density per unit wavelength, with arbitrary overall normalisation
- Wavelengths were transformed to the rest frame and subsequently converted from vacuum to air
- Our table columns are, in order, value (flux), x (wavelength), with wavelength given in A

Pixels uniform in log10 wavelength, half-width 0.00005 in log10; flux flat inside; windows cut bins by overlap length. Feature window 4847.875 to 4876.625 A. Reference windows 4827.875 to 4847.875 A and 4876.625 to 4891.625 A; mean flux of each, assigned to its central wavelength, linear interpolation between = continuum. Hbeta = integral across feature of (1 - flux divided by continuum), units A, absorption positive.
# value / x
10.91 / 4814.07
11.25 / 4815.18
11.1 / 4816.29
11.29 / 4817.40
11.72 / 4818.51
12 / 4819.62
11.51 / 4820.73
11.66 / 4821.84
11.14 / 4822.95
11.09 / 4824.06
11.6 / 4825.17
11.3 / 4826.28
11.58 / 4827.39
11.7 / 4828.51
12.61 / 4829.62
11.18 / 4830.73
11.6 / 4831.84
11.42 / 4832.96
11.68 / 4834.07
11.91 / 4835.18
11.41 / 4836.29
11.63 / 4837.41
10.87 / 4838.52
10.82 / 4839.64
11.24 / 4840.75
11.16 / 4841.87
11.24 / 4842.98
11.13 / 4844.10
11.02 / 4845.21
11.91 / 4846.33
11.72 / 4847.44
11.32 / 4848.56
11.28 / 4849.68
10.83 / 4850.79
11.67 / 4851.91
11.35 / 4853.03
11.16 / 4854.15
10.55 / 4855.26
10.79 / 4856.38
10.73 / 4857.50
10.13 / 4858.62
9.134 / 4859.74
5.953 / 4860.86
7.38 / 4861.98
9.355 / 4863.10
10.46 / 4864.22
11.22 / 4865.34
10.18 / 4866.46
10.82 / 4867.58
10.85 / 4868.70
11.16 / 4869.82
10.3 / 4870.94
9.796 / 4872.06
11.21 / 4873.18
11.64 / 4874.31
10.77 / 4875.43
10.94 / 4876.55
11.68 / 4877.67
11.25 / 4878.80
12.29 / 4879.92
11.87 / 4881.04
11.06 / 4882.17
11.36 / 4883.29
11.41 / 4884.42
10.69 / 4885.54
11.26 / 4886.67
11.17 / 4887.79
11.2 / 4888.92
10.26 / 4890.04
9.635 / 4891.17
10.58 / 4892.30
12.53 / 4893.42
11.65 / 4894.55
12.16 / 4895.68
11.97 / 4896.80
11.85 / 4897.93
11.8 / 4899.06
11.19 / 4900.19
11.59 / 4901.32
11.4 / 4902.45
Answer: 2.3 A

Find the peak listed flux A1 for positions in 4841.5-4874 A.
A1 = 11.91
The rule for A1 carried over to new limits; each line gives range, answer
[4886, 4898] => 12.53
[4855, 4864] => 10.79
